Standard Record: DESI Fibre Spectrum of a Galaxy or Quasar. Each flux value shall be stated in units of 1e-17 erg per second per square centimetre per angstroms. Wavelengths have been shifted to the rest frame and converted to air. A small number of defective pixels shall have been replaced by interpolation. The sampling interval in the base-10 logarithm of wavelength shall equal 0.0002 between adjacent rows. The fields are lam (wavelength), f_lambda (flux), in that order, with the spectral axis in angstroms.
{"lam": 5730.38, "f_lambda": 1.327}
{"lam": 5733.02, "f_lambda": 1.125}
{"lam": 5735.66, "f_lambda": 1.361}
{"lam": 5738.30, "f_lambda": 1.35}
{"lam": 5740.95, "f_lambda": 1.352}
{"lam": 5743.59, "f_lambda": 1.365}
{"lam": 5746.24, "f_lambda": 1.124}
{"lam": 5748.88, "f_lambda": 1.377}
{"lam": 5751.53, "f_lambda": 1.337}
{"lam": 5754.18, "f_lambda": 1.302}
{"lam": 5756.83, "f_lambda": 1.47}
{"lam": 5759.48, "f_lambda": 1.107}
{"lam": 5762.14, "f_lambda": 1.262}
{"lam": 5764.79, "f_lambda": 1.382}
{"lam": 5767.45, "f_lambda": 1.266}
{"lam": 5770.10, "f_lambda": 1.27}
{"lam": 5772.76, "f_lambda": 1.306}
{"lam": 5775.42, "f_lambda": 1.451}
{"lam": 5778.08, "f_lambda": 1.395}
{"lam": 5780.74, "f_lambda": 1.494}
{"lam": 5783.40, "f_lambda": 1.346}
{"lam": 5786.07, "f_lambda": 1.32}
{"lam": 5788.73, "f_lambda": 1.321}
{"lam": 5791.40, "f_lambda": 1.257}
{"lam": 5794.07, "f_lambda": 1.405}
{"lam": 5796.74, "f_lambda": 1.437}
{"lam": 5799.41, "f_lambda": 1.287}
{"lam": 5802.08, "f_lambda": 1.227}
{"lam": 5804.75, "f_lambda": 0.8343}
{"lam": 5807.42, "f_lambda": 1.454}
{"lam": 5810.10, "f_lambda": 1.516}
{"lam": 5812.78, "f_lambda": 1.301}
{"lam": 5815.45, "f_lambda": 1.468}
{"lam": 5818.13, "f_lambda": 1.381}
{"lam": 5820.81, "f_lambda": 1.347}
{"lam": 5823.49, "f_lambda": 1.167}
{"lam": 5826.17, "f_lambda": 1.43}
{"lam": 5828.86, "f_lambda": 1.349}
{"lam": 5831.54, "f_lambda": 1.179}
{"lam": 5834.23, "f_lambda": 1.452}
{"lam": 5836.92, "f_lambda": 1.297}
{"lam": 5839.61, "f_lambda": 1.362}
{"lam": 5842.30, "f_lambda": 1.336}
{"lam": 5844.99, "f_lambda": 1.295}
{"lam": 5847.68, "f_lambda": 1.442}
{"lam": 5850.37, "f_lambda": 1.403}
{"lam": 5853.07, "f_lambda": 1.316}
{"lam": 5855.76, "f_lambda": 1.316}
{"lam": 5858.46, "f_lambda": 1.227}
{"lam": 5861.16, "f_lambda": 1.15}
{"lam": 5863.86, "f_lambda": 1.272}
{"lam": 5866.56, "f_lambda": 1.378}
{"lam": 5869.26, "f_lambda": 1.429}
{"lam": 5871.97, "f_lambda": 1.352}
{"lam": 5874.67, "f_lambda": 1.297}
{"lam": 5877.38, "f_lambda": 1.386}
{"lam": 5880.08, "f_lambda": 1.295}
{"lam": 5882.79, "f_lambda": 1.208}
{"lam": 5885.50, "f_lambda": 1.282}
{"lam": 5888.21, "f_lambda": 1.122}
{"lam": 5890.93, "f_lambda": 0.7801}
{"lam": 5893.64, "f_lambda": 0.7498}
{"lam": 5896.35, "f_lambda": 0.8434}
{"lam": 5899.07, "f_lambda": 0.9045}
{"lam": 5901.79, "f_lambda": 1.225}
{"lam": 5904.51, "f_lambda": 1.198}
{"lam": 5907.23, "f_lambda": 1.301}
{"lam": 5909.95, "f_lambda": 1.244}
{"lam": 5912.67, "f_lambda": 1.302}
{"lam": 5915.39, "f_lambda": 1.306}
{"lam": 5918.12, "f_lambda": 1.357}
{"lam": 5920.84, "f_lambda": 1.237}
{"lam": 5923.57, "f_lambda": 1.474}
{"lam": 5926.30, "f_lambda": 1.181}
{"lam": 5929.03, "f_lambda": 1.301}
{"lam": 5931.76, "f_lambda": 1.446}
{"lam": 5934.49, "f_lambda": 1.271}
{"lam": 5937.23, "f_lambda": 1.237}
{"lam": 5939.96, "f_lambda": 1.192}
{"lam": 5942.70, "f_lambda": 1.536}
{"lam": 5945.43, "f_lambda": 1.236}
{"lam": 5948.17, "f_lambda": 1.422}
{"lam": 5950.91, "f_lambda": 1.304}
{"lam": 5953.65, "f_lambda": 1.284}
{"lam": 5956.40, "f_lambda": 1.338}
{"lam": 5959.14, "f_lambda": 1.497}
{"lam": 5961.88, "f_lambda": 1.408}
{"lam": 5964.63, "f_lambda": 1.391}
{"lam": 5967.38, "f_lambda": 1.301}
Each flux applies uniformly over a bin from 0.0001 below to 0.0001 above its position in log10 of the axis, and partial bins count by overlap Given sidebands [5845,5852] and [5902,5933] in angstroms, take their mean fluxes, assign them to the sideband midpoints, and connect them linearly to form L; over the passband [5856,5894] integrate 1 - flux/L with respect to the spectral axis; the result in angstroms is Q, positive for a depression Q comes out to 3.8 angstroms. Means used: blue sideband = 1.39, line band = 1.22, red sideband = 1.3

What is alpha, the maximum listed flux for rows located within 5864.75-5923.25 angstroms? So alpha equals 1.429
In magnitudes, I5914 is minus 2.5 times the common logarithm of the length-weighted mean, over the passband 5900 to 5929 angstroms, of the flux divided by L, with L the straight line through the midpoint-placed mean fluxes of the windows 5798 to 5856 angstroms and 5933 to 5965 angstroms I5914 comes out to 0.05 mag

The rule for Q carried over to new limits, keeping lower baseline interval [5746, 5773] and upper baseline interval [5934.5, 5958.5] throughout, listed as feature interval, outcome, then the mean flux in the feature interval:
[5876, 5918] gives 5.28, 1.15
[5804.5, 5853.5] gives -1.43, 1.34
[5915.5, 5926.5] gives -0.06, 1.33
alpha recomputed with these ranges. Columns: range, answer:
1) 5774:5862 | 1.516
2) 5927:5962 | 1.536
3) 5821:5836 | 1.452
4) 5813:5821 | 1.468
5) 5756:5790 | 1.494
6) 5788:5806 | 1.437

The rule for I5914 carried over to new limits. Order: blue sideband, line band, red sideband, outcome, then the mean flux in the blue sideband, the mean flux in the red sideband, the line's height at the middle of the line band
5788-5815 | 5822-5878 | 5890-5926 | -0.07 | 1.31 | 1.15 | 1.24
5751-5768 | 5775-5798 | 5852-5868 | -0.07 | 1.3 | 1.28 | 1.3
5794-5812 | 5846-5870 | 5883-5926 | -0.09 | 1.3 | 1.16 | 1.22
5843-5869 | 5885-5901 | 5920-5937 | 0.37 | 1.32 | 1.31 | 1.32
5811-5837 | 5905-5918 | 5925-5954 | 0.02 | 1.34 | 1.31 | 1.32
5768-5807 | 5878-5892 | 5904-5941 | 0.12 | 1.31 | 1.29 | 1.3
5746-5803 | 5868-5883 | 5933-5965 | 0.00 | 1.33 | 1.34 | 1.34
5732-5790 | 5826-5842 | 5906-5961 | -0.01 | 1.32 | 1.32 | 1.32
